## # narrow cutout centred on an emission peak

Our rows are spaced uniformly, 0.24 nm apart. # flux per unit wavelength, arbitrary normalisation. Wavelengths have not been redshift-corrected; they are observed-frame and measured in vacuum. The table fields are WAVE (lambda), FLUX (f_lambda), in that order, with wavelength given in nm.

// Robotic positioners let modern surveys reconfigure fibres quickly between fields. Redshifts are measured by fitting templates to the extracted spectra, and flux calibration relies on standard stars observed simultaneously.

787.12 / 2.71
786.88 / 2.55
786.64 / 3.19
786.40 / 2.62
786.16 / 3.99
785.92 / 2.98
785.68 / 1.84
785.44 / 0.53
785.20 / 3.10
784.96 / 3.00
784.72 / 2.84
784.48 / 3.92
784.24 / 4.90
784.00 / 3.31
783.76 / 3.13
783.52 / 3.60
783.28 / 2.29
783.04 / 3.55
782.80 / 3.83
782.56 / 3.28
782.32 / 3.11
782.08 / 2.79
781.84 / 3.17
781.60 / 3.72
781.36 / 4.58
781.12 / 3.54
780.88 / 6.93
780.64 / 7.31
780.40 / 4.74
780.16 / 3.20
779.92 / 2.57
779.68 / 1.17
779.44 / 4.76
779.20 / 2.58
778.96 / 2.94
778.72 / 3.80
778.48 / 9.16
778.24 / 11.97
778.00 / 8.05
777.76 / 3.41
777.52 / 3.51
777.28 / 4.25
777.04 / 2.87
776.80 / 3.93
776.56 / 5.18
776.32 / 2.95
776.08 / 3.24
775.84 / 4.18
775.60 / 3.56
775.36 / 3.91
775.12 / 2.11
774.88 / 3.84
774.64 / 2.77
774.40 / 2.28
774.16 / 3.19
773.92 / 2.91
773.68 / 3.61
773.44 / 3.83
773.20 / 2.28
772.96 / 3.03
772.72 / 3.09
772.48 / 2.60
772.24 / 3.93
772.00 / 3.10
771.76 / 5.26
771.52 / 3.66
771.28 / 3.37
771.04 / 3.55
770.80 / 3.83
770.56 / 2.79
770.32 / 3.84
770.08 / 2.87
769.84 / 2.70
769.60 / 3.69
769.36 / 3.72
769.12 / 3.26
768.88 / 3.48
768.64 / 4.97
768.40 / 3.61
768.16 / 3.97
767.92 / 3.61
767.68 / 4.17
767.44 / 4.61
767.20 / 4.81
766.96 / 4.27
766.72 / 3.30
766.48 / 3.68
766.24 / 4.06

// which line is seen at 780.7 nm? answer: [N II]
